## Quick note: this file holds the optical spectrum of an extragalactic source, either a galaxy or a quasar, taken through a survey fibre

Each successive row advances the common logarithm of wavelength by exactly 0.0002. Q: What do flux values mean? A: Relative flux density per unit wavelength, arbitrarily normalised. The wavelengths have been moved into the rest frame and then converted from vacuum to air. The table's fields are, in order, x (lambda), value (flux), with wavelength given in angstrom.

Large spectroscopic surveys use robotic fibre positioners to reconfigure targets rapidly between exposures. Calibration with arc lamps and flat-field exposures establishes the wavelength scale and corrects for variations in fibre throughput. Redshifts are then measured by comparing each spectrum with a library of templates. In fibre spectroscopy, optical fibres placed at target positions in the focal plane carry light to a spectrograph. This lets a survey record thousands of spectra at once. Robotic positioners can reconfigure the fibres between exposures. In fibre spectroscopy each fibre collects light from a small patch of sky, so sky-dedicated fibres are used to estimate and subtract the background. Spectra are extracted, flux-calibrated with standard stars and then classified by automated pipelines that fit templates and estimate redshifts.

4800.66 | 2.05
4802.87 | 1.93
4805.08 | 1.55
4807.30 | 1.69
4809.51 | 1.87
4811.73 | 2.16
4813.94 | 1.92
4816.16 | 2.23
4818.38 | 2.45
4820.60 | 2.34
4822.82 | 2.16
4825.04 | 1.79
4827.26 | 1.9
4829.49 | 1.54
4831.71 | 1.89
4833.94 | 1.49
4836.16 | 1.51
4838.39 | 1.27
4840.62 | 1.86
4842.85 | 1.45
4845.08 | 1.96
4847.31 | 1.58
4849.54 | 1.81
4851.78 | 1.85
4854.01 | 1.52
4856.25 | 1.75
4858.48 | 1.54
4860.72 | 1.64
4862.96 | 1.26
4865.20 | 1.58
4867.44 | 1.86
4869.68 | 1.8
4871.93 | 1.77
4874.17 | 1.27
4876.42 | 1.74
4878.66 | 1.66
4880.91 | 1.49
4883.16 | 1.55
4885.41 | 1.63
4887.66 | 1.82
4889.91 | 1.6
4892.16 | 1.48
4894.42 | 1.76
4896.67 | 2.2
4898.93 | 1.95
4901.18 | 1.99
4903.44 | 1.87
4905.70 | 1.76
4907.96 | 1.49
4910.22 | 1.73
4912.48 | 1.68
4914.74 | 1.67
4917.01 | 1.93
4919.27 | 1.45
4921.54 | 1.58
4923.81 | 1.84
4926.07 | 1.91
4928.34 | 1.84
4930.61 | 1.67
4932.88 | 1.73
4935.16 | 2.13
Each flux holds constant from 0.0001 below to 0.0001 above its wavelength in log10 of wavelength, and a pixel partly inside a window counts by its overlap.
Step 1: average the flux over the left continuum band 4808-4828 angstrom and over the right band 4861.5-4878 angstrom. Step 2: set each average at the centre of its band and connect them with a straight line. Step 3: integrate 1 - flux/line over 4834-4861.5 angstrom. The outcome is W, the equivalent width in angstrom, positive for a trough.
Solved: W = 2.60 angstrom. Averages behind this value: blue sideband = 2.09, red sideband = 1.61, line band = 1.64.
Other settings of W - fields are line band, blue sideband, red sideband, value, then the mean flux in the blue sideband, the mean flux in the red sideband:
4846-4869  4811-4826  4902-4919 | 3.8 angstrom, 2.15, 1.72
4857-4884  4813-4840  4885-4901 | 3.3 angstrom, 1.87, 1.8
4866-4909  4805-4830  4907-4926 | 1.3 angstrom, 1.99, 1.69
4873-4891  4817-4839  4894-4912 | 2.4 angstrom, 1.85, 1.84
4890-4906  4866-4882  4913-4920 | -1.6 angstrom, 1.65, 1.7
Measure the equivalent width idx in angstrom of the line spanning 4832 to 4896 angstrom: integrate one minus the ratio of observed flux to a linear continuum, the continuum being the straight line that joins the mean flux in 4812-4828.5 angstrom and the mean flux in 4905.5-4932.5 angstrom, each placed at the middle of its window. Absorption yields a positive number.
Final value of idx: 9.88 angstrom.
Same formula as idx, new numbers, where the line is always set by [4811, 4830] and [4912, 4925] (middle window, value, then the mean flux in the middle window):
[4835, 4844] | 2.13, 1.52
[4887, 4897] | 0.33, 1.74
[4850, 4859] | 1.18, 1.68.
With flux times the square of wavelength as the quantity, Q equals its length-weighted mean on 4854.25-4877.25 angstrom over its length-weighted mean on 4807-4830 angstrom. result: 0.8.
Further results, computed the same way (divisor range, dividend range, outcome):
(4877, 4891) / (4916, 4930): 1.09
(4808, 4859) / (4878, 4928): 0.98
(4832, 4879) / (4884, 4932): 1.10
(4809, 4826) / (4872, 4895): 0.78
